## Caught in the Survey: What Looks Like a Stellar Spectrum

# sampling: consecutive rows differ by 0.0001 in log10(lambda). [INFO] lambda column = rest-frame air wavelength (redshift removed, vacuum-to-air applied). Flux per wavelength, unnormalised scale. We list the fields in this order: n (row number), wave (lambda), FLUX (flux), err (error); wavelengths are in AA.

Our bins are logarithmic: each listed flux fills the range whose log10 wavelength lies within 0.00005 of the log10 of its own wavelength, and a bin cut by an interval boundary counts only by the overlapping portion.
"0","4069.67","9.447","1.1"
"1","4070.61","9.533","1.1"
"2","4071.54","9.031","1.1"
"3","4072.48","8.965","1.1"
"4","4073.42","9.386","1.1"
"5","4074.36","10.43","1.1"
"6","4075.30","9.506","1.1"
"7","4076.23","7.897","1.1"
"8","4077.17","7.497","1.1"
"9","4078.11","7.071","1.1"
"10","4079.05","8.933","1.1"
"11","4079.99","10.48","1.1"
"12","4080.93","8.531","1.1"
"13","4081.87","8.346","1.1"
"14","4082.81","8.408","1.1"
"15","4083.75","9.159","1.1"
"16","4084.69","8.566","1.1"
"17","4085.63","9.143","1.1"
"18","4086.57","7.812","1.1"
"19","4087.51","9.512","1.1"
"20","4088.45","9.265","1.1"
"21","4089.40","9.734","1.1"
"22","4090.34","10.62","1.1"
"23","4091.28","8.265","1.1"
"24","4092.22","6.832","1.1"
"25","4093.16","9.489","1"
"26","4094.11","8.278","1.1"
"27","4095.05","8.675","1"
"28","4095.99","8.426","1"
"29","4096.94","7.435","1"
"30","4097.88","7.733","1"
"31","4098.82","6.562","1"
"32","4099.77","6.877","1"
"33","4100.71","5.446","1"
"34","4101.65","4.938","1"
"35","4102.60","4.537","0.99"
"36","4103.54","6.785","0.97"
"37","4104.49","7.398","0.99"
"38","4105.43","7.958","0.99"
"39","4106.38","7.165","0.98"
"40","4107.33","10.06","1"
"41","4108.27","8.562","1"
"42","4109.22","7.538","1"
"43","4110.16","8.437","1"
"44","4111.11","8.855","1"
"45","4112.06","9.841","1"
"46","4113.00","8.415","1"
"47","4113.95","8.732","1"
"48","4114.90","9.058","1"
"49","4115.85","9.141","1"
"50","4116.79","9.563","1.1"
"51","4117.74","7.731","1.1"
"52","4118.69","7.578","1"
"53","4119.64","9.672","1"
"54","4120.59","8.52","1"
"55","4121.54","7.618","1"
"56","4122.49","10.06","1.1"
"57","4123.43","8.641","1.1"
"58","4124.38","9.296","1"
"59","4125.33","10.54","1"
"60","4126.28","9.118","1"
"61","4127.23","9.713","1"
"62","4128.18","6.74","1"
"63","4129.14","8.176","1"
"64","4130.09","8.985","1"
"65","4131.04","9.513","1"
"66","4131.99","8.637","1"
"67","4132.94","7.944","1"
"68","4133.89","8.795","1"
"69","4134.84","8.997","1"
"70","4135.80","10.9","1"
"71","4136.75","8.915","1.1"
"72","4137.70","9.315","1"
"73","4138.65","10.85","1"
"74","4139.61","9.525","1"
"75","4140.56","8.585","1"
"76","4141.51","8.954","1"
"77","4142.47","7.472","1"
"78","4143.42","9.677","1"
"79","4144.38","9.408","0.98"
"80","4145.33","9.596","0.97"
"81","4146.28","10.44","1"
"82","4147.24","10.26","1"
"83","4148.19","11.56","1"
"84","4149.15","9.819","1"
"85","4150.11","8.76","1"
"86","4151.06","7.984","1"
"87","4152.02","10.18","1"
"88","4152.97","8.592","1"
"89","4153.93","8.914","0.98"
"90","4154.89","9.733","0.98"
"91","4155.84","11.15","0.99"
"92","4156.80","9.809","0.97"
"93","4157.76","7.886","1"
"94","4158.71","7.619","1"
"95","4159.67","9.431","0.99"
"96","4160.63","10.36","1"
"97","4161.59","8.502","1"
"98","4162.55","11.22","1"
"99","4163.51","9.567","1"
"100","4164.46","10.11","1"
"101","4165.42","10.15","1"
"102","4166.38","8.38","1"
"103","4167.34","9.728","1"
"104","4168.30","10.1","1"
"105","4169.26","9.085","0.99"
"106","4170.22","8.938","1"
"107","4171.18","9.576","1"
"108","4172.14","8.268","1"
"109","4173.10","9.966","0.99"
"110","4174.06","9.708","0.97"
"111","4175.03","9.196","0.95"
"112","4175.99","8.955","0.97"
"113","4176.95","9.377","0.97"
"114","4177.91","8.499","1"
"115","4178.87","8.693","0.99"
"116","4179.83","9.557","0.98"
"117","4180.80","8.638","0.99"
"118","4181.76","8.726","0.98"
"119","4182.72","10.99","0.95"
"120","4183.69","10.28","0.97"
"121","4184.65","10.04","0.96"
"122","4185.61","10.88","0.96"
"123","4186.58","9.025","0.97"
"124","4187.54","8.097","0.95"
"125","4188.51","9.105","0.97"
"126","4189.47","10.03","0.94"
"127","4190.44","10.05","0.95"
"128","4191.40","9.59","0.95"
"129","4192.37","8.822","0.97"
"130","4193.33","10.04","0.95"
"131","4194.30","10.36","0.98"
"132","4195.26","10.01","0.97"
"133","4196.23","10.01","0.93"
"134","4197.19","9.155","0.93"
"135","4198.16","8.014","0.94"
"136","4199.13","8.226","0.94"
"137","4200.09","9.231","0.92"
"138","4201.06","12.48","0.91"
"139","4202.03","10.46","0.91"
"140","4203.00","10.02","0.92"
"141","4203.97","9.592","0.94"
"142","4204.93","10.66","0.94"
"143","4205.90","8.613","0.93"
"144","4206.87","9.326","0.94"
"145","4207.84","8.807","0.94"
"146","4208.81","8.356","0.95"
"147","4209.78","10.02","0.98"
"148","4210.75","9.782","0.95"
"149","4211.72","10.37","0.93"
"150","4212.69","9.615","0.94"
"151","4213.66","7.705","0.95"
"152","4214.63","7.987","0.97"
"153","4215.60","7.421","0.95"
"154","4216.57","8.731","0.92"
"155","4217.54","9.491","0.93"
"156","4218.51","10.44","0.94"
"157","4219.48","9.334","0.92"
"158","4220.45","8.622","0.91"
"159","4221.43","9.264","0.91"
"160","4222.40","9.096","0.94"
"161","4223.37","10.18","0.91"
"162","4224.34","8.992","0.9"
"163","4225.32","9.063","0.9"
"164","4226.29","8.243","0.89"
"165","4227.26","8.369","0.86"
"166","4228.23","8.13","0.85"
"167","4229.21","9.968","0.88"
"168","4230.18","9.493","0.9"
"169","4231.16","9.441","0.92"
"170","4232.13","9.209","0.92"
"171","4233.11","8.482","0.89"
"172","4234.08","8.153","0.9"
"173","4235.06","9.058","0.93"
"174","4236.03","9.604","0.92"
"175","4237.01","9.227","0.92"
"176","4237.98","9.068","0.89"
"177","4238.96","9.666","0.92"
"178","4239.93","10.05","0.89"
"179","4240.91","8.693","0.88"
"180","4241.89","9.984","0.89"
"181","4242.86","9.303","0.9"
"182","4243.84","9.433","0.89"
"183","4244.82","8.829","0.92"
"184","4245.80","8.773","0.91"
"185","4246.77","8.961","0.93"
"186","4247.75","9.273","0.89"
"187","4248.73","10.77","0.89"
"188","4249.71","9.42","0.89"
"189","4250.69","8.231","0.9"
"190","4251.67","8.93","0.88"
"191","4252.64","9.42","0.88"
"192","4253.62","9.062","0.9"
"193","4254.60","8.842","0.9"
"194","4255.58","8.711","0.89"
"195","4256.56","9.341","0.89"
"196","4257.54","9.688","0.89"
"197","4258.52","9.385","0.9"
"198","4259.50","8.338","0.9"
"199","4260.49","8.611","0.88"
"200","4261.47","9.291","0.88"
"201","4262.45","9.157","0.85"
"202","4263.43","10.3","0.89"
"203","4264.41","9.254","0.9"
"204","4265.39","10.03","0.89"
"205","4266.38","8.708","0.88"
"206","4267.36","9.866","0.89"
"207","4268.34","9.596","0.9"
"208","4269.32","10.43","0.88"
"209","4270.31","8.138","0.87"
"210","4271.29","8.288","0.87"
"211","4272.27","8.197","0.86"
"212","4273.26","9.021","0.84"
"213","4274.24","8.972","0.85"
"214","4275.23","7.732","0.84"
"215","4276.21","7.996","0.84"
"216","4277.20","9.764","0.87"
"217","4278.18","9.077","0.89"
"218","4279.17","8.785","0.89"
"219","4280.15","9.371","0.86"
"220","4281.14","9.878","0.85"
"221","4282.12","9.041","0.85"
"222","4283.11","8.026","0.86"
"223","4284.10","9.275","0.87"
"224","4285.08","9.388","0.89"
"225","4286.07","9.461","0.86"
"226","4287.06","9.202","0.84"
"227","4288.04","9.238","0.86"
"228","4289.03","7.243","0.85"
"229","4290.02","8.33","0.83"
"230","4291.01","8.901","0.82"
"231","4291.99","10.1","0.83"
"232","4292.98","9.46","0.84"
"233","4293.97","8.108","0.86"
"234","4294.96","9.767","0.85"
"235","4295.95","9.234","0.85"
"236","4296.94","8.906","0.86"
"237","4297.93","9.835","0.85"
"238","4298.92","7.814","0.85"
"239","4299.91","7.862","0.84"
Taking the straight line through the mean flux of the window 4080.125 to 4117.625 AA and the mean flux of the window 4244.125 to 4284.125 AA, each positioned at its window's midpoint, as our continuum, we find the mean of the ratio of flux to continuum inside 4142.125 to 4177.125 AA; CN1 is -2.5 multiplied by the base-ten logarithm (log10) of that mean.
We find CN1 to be -0.11 mag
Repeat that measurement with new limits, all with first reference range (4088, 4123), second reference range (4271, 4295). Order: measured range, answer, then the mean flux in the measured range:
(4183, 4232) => -0.098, 9.38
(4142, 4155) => -0.136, 9.45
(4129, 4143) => -0.098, 9.06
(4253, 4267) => -0.048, 9.2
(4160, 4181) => -0.118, 9.4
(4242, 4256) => -0.050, 9.17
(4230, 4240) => -0.059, 9.18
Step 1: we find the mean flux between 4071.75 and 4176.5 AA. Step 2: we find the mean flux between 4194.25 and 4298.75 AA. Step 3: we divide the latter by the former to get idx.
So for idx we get 1.04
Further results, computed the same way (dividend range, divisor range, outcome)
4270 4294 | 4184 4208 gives 0.92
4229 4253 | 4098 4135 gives 1.12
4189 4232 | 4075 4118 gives 1.13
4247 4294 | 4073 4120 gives 1.09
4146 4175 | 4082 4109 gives 1.19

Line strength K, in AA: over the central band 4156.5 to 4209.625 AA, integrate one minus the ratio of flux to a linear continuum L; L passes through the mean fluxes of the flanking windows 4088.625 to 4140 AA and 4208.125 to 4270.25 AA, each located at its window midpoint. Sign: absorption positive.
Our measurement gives -3.6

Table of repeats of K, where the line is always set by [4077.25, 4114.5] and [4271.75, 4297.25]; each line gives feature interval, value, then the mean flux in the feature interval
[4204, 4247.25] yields -2.2 AA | 9.14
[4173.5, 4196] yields -2.6 AA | 9.51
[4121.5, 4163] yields -4.6 AA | 9.29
